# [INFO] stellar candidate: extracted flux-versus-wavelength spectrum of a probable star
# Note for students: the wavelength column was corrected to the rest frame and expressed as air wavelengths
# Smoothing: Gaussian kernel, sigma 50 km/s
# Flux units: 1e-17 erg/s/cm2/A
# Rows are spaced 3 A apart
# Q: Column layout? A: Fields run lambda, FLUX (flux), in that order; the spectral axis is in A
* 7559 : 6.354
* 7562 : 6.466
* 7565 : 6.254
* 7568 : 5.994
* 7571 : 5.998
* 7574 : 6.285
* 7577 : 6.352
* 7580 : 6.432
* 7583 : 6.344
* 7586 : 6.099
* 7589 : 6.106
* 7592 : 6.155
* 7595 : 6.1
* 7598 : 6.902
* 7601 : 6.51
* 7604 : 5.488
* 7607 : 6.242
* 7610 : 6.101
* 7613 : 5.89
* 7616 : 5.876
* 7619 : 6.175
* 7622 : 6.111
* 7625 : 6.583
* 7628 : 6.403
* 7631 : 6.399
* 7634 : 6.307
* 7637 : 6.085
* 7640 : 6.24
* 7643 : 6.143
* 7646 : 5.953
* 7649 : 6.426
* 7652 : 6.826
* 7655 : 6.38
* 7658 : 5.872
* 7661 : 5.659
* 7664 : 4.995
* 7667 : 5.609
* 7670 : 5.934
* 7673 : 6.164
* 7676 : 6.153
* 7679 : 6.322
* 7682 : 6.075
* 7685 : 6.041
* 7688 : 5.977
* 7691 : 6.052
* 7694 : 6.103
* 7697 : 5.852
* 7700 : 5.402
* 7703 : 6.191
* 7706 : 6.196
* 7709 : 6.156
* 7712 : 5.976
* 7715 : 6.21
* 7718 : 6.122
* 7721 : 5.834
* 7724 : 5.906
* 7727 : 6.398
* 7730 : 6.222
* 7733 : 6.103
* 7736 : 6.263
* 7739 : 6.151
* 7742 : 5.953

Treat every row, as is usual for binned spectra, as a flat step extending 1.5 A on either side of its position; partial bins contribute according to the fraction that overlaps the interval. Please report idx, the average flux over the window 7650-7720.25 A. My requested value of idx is 6.01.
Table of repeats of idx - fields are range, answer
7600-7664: 6.14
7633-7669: 6.04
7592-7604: 6.33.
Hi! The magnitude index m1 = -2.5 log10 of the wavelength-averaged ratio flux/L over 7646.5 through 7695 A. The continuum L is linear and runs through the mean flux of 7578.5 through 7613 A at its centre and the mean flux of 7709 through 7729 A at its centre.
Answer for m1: 0.02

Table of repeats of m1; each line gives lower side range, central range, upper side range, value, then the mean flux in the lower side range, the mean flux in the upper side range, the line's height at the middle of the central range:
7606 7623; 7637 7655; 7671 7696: -0.039 mag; 6.06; 6.1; 6.08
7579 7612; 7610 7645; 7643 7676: -0.015 mag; 6.22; 6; 6.11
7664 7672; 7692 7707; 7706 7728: -0.002 mag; 5.65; 6.09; 5.93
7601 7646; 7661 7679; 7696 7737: 0.054 mag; 6.15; 6.06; 6.11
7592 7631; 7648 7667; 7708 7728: 0.030 mag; 6.2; 6.08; 6.15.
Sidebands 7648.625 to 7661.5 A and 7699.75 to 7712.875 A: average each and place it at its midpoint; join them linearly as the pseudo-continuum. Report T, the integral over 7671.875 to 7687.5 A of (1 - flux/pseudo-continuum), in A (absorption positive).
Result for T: 0.0 A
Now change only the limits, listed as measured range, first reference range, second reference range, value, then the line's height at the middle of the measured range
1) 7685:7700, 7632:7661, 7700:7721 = 0.42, 6.11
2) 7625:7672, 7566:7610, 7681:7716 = 0.05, 6.1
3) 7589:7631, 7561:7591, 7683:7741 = -0.09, 6.19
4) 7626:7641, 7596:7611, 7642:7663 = -0.26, 6.19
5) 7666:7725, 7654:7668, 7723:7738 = -0.88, 5.93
